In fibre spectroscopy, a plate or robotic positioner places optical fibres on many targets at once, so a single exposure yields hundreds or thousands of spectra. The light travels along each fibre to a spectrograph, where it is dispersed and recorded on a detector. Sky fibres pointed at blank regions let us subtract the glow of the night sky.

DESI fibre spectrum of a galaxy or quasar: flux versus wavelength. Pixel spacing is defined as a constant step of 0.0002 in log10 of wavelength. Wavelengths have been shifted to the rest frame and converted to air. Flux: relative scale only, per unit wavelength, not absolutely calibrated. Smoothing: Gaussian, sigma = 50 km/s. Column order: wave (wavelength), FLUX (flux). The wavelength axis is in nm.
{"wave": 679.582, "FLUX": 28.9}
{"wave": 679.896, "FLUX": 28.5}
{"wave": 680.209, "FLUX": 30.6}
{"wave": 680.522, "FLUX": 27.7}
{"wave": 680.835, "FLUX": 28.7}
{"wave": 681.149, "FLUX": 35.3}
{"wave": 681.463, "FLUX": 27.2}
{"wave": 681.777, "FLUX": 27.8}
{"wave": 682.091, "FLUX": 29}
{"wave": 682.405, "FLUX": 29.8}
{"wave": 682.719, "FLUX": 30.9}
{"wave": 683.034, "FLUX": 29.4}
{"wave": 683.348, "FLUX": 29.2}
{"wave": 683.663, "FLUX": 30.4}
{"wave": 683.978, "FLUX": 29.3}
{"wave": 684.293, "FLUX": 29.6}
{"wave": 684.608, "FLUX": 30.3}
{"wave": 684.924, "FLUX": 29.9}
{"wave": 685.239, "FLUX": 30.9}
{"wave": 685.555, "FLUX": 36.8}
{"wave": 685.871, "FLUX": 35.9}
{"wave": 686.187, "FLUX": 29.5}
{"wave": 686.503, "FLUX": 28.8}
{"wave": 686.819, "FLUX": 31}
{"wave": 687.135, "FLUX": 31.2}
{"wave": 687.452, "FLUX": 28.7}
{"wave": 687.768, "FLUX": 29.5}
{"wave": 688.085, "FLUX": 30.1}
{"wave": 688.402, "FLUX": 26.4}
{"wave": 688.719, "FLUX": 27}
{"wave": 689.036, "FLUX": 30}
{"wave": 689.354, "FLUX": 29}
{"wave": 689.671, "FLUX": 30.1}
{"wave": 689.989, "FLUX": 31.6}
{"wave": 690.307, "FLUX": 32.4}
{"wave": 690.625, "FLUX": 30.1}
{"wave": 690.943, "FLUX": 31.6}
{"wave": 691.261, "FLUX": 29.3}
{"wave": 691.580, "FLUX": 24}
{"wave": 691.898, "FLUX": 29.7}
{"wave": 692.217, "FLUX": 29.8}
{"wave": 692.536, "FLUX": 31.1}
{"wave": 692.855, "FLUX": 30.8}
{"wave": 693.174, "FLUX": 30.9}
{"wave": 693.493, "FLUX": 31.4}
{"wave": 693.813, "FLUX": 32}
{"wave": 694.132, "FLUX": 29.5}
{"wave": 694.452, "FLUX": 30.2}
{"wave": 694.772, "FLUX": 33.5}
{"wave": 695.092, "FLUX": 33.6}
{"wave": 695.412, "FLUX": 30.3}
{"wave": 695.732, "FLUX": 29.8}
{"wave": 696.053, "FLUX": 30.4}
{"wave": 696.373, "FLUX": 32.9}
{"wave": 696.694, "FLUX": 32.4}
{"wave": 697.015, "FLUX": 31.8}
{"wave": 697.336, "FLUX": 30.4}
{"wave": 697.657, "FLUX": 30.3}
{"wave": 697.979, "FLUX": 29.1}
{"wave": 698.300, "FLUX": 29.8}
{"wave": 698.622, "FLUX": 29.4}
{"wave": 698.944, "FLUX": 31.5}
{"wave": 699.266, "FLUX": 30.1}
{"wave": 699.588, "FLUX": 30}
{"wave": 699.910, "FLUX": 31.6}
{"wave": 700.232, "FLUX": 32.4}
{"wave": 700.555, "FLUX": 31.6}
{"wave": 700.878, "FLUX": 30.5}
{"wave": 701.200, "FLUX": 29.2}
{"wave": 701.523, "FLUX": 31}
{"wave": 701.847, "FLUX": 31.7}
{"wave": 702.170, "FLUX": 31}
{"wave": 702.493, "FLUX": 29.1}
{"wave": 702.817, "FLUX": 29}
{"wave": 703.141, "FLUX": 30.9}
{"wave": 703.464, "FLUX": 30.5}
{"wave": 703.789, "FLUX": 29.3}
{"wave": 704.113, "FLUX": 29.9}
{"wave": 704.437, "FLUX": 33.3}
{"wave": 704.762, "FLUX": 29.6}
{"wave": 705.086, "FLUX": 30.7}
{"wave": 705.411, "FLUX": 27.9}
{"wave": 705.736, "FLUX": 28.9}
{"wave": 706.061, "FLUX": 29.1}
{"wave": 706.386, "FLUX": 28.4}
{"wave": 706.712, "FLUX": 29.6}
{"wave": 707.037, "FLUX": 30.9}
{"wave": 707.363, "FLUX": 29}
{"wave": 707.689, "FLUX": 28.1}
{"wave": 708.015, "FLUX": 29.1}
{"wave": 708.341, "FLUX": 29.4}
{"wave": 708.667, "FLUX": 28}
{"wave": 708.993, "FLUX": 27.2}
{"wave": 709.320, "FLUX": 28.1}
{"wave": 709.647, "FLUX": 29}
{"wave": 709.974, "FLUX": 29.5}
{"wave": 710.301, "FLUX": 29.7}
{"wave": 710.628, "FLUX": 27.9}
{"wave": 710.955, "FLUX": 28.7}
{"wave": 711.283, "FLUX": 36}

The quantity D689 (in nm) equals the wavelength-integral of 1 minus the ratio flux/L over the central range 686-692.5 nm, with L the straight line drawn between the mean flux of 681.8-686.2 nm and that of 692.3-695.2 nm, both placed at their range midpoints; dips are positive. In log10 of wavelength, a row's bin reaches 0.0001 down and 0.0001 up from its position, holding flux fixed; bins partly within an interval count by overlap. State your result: 0.32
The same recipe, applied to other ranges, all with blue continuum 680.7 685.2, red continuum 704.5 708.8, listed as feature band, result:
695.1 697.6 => -0.15 nm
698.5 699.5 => -0.03 nm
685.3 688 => -0.15 nm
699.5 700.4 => -0.06 nm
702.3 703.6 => -0.03 nm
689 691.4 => -0.07 nm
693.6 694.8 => -0.06 nm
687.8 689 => 0.06 nm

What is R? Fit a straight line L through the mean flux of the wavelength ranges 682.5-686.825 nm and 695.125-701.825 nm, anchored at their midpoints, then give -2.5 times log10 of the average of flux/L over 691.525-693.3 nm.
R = 0.041 mag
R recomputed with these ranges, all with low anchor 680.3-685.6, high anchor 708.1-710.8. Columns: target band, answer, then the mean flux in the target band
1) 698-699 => -0.03 mag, 29.9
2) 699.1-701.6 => -0.06 mag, 30.8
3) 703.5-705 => -0.06 mag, 30.5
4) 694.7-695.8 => -0.09 mag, 31.8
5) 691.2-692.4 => 0.05 mag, 28.2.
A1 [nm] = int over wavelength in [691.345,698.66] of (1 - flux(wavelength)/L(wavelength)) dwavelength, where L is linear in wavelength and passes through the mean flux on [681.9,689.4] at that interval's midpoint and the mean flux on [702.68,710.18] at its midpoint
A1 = -0.20 nm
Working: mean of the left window 30.1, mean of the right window 29.4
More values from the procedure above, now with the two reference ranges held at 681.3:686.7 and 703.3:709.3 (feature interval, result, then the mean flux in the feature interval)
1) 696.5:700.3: -0.13 nm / 30.7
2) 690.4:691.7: 0.04 nm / 29.1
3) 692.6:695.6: -0.15 nm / 31.3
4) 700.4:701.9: -0.06 nm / 30.7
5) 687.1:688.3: 0.02 nm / 29.6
